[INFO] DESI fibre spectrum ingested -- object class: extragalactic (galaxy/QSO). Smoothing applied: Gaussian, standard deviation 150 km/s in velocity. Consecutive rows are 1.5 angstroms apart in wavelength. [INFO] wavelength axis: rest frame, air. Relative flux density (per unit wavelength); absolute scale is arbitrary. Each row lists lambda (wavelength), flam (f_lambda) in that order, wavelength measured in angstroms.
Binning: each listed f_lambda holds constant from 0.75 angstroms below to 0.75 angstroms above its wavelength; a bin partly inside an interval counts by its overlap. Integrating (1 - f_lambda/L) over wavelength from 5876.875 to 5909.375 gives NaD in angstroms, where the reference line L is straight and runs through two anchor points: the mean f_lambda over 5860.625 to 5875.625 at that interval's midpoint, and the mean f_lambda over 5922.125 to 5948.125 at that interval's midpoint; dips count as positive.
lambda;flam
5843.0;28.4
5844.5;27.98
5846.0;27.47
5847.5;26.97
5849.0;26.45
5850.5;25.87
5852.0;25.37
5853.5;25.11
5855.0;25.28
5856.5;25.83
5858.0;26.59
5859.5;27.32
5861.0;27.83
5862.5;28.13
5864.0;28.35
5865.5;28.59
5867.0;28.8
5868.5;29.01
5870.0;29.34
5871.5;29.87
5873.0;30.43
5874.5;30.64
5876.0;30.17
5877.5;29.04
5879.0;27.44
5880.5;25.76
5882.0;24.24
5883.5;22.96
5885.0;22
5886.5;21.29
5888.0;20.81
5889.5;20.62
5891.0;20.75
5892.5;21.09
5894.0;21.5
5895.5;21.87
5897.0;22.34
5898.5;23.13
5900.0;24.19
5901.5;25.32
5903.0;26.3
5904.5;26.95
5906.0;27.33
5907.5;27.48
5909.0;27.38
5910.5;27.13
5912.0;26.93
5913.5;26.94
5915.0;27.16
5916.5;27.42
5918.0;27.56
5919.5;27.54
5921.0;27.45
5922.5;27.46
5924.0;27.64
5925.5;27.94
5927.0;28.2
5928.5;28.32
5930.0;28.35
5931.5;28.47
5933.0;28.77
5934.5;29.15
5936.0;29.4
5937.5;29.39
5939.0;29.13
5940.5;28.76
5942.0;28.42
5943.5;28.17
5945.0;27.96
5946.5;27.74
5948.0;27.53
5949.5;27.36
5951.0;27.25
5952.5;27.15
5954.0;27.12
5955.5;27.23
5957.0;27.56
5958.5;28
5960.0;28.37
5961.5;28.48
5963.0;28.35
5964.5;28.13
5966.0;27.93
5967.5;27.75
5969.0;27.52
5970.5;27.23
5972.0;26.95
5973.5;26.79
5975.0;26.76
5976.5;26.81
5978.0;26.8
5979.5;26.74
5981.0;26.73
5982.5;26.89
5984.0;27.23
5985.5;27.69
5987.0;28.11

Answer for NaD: 5.5 angstroms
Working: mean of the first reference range 29.2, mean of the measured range 24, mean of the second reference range 28.4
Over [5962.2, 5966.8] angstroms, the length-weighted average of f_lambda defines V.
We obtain 28.1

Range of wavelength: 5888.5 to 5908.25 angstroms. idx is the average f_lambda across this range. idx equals 23.7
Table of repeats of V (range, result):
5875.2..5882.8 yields 27.3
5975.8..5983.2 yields 26.8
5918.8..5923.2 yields 27.5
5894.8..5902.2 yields 23.4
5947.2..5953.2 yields 27.3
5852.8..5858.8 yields 25.7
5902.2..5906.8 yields 26.8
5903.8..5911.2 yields 27.3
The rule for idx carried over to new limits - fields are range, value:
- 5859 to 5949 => 26.8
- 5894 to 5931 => 26.5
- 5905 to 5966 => 27.9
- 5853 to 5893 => 26.2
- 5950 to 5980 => 27.5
